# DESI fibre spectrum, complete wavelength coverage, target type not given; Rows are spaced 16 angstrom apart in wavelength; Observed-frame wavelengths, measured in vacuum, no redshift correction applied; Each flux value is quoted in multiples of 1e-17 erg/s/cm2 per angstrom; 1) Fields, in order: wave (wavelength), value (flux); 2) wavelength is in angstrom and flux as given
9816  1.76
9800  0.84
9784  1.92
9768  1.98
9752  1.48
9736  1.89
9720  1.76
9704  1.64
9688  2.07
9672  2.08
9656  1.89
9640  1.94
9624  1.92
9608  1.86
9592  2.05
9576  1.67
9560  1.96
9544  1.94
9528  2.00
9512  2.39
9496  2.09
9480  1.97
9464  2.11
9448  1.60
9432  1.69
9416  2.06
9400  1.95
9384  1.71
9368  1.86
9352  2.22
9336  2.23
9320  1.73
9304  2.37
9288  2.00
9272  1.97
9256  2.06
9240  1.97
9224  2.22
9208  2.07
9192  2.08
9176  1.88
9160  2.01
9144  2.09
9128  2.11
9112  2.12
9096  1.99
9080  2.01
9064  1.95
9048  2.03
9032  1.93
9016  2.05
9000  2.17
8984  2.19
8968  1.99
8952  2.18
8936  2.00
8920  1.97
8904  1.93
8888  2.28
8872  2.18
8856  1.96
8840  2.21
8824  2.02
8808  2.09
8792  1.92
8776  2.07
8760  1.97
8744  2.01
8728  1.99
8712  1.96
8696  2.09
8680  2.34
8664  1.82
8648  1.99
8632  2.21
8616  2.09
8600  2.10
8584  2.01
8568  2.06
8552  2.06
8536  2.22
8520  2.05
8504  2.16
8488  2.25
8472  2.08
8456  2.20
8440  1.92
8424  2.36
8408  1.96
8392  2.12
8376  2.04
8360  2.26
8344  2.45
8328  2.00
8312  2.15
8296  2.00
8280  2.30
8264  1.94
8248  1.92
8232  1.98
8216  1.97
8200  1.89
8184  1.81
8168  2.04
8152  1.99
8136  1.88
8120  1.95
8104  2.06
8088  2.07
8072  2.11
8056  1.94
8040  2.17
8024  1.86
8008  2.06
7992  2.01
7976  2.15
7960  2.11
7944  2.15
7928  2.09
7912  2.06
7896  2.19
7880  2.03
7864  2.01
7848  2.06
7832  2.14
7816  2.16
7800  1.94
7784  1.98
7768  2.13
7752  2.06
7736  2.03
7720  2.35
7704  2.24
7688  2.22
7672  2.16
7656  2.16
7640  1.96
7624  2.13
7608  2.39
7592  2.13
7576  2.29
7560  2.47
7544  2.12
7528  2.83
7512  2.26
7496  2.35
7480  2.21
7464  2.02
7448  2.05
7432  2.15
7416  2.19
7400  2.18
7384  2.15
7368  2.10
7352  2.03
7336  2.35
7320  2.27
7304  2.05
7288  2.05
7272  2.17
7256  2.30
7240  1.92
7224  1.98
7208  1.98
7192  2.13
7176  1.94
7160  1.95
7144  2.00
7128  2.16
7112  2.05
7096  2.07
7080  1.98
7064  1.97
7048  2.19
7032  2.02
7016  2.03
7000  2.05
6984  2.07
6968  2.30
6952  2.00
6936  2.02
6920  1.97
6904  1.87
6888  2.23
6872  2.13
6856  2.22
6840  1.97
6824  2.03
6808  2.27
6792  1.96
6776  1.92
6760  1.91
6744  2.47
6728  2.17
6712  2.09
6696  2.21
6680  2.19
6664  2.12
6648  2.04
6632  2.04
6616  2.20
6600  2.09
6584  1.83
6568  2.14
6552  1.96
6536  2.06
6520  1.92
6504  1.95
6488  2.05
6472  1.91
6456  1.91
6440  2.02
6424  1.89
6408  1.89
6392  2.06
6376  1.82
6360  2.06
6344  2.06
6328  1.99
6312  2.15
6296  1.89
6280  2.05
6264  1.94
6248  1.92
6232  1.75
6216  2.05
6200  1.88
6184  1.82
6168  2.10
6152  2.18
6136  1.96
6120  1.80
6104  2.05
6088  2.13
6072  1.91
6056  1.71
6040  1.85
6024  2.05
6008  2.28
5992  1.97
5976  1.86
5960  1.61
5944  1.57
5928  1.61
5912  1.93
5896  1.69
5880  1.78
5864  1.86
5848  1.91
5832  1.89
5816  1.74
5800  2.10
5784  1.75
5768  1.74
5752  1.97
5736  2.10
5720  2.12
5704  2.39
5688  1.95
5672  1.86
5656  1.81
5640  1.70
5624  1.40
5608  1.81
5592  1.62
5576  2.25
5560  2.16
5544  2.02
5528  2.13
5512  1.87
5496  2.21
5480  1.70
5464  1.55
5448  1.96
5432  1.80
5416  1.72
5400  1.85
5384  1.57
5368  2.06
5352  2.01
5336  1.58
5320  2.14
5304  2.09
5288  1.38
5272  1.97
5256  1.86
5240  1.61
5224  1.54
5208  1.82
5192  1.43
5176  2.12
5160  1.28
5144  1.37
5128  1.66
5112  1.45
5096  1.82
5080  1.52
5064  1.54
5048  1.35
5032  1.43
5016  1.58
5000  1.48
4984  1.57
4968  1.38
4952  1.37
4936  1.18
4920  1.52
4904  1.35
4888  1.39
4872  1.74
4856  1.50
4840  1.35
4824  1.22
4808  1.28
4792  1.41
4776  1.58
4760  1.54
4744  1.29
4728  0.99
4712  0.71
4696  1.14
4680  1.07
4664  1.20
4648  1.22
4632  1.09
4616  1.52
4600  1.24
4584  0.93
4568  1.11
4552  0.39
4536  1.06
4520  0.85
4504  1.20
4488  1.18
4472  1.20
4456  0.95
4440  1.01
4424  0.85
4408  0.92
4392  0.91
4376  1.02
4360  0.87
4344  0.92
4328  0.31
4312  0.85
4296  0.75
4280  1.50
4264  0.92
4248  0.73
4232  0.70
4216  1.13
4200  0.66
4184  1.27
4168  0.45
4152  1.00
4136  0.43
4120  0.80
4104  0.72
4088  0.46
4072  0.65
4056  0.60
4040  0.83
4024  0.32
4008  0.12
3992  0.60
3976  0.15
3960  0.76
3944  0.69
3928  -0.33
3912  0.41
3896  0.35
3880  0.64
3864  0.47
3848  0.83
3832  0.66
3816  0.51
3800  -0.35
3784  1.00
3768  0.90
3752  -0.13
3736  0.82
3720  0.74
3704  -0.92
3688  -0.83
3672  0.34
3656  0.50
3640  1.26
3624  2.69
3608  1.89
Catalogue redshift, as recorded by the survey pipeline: 0.147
